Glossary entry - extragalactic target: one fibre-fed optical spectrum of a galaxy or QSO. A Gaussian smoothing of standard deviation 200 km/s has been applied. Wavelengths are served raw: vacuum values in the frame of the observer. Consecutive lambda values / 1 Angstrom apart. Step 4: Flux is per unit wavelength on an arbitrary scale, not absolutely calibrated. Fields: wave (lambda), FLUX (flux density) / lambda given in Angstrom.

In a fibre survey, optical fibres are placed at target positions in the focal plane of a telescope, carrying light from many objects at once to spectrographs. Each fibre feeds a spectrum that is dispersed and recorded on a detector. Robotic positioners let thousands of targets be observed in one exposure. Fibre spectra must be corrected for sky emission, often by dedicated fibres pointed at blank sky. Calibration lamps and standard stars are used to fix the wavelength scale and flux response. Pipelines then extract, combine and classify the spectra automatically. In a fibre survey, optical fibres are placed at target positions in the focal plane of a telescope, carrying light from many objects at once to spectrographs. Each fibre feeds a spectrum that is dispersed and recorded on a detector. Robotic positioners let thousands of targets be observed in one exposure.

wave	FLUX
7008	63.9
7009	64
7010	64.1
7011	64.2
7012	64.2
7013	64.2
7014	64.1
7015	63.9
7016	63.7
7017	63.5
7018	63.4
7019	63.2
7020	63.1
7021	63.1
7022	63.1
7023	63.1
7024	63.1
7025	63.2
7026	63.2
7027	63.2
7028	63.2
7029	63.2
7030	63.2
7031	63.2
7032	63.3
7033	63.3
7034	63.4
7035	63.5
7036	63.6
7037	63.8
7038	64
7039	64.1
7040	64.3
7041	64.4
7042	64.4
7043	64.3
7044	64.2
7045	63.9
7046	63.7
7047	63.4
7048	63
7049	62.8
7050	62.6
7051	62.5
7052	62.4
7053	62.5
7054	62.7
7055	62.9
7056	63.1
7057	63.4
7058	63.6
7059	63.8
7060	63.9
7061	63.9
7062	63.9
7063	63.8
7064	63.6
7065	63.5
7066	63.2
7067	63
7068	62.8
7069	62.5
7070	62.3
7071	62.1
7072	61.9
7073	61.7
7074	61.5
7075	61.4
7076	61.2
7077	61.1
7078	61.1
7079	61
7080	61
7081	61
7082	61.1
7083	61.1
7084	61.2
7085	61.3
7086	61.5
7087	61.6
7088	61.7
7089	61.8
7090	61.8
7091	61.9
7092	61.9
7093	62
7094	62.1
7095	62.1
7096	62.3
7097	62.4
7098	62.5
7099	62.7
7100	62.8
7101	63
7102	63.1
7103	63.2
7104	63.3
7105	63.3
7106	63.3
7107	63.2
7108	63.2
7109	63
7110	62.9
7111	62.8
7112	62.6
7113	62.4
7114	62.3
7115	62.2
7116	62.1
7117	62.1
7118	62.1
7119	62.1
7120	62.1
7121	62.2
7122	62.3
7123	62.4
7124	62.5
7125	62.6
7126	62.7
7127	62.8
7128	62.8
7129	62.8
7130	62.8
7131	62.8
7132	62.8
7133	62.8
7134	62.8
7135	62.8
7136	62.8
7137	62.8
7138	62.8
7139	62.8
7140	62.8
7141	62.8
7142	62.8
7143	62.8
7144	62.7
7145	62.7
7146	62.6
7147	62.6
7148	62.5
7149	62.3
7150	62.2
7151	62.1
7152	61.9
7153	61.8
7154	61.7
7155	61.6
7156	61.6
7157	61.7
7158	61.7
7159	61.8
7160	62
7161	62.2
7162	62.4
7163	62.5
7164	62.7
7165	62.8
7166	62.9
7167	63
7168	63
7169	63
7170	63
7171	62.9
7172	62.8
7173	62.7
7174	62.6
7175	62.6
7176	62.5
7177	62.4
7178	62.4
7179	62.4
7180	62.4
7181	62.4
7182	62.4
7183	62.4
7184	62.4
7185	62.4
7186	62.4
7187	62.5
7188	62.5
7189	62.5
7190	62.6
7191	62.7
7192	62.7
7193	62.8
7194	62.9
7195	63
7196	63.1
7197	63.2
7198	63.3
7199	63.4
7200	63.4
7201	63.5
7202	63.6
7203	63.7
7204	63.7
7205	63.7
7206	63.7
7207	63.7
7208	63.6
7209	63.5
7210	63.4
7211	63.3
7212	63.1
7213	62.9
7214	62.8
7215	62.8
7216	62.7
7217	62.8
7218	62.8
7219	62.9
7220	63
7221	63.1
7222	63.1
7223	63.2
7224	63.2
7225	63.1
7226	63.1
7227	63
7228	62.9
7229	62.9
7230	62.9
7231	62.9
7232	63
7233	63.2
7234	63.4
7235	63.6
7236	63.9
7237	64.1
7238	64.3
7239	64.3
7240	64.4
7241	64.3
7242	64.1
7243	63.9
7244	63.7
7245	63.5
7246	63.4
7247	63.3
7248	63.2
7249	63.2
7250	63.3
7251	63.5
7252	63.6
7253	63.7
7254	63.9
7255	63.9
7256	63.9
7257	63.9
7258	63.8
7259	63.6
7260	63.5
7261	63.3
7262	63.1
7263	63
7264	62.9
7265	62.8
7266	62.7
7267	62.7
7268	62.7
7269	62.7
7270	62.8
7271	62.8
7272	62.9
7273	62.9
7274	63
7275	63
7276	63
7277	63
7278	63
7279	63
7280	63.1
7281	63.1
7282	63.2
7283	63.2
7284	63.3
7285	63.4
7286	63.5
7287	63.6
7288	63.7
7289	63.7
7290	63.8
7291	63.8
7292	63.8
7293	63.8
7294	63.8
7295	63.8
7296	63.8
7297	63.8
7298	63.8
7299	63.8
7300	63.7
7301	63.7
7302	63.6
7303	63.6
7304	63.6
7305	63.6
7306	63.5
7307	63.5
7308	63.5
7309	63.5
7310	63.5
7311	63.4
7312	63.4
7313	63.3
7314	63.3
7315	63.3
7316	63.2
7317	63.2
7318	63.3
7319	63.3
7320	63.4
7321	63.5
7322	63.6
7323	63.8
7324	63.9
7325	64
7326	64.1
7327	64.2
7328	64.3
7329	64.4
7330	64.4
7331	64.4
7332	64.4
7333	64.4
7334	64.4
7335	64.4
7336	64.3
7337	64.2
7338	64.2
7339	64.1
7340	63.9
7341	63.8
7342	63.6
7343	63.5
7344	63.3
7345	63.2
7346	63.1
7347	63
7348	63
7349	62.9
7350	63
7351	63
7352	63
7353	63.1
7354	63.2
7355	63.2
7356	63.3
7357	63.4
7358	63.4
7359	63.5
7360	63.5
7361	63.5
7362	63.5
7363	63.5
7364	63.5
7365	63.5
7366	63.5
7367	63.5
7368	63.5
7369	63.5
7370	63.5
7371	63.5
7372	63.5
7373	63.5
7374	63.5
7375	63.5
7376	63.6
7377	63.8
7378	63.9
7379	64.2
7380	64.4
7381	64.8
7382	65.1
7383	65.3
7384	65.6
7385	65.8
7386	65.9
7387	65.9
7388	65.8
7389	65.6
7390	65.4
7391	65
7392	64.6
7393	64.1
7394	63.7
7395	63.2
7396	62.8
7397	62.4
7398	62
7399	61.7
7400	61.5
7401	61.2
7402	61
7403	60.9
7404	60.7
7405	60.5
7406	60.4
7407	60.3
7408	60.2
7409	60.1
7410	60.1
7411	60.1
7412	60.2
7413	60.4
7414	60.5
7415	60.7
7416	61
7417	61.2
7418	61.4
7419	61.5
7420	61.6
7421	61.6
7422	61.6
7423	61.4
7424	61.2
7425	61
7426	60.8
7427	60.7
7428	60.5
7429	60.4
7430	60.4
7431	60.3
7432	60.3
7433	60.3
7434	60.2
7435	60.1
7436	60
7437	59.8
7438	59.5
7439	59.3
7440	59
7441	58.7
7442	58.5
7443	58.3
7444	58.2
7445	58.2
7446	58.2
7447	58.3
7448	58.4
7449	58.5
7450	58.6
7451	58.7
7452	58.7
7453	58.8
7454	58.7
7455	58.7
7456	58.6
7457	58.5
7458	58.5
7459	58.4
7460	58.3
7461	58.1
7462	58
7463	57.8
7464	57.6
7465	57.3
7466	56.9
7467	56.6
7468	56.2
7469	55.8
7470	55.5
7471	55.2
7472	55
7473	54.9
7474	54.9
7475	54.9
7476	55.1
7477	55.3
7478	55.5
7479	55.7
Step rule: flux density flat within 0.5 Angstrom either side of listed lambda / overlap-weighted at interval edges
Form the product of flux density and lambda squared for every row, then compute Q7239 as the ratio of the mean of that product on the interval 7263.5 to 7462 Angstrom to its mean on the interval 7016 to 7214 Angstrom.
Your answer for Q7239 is 1.1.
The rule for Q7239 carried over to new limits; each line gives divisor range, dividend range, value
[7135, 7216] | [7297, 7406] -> 1.06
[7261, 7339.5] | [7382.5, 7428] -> 1.01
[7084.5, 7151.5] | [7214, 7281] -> 1.05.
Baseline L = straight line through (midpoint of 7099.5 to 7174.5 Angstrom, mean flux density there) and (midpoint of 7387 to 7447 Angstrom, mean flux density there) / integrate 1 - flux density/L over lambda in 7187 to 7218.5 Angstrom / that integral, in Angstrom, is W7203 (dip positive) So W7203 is -0.5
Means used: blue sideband 62.6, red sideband 61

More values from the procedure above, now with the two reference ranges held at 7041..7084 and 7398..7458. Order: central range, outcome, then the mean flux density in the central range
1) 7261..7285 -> -0.72 Angstrom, 63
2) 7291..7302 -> -0.51 Angstrom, 63.8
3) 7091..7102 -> 0.01 Angstrom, 62.4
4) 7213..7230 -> -0.40 Angstrom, 63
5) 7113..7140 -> -0.14 Angstrom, 62.5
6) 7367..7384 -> -1.01 Angstrom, 64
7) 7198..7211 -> -0.40 Angstrom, 63.6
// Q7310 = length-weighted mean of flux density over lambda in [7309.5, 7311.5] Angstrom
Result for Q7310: 63.5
